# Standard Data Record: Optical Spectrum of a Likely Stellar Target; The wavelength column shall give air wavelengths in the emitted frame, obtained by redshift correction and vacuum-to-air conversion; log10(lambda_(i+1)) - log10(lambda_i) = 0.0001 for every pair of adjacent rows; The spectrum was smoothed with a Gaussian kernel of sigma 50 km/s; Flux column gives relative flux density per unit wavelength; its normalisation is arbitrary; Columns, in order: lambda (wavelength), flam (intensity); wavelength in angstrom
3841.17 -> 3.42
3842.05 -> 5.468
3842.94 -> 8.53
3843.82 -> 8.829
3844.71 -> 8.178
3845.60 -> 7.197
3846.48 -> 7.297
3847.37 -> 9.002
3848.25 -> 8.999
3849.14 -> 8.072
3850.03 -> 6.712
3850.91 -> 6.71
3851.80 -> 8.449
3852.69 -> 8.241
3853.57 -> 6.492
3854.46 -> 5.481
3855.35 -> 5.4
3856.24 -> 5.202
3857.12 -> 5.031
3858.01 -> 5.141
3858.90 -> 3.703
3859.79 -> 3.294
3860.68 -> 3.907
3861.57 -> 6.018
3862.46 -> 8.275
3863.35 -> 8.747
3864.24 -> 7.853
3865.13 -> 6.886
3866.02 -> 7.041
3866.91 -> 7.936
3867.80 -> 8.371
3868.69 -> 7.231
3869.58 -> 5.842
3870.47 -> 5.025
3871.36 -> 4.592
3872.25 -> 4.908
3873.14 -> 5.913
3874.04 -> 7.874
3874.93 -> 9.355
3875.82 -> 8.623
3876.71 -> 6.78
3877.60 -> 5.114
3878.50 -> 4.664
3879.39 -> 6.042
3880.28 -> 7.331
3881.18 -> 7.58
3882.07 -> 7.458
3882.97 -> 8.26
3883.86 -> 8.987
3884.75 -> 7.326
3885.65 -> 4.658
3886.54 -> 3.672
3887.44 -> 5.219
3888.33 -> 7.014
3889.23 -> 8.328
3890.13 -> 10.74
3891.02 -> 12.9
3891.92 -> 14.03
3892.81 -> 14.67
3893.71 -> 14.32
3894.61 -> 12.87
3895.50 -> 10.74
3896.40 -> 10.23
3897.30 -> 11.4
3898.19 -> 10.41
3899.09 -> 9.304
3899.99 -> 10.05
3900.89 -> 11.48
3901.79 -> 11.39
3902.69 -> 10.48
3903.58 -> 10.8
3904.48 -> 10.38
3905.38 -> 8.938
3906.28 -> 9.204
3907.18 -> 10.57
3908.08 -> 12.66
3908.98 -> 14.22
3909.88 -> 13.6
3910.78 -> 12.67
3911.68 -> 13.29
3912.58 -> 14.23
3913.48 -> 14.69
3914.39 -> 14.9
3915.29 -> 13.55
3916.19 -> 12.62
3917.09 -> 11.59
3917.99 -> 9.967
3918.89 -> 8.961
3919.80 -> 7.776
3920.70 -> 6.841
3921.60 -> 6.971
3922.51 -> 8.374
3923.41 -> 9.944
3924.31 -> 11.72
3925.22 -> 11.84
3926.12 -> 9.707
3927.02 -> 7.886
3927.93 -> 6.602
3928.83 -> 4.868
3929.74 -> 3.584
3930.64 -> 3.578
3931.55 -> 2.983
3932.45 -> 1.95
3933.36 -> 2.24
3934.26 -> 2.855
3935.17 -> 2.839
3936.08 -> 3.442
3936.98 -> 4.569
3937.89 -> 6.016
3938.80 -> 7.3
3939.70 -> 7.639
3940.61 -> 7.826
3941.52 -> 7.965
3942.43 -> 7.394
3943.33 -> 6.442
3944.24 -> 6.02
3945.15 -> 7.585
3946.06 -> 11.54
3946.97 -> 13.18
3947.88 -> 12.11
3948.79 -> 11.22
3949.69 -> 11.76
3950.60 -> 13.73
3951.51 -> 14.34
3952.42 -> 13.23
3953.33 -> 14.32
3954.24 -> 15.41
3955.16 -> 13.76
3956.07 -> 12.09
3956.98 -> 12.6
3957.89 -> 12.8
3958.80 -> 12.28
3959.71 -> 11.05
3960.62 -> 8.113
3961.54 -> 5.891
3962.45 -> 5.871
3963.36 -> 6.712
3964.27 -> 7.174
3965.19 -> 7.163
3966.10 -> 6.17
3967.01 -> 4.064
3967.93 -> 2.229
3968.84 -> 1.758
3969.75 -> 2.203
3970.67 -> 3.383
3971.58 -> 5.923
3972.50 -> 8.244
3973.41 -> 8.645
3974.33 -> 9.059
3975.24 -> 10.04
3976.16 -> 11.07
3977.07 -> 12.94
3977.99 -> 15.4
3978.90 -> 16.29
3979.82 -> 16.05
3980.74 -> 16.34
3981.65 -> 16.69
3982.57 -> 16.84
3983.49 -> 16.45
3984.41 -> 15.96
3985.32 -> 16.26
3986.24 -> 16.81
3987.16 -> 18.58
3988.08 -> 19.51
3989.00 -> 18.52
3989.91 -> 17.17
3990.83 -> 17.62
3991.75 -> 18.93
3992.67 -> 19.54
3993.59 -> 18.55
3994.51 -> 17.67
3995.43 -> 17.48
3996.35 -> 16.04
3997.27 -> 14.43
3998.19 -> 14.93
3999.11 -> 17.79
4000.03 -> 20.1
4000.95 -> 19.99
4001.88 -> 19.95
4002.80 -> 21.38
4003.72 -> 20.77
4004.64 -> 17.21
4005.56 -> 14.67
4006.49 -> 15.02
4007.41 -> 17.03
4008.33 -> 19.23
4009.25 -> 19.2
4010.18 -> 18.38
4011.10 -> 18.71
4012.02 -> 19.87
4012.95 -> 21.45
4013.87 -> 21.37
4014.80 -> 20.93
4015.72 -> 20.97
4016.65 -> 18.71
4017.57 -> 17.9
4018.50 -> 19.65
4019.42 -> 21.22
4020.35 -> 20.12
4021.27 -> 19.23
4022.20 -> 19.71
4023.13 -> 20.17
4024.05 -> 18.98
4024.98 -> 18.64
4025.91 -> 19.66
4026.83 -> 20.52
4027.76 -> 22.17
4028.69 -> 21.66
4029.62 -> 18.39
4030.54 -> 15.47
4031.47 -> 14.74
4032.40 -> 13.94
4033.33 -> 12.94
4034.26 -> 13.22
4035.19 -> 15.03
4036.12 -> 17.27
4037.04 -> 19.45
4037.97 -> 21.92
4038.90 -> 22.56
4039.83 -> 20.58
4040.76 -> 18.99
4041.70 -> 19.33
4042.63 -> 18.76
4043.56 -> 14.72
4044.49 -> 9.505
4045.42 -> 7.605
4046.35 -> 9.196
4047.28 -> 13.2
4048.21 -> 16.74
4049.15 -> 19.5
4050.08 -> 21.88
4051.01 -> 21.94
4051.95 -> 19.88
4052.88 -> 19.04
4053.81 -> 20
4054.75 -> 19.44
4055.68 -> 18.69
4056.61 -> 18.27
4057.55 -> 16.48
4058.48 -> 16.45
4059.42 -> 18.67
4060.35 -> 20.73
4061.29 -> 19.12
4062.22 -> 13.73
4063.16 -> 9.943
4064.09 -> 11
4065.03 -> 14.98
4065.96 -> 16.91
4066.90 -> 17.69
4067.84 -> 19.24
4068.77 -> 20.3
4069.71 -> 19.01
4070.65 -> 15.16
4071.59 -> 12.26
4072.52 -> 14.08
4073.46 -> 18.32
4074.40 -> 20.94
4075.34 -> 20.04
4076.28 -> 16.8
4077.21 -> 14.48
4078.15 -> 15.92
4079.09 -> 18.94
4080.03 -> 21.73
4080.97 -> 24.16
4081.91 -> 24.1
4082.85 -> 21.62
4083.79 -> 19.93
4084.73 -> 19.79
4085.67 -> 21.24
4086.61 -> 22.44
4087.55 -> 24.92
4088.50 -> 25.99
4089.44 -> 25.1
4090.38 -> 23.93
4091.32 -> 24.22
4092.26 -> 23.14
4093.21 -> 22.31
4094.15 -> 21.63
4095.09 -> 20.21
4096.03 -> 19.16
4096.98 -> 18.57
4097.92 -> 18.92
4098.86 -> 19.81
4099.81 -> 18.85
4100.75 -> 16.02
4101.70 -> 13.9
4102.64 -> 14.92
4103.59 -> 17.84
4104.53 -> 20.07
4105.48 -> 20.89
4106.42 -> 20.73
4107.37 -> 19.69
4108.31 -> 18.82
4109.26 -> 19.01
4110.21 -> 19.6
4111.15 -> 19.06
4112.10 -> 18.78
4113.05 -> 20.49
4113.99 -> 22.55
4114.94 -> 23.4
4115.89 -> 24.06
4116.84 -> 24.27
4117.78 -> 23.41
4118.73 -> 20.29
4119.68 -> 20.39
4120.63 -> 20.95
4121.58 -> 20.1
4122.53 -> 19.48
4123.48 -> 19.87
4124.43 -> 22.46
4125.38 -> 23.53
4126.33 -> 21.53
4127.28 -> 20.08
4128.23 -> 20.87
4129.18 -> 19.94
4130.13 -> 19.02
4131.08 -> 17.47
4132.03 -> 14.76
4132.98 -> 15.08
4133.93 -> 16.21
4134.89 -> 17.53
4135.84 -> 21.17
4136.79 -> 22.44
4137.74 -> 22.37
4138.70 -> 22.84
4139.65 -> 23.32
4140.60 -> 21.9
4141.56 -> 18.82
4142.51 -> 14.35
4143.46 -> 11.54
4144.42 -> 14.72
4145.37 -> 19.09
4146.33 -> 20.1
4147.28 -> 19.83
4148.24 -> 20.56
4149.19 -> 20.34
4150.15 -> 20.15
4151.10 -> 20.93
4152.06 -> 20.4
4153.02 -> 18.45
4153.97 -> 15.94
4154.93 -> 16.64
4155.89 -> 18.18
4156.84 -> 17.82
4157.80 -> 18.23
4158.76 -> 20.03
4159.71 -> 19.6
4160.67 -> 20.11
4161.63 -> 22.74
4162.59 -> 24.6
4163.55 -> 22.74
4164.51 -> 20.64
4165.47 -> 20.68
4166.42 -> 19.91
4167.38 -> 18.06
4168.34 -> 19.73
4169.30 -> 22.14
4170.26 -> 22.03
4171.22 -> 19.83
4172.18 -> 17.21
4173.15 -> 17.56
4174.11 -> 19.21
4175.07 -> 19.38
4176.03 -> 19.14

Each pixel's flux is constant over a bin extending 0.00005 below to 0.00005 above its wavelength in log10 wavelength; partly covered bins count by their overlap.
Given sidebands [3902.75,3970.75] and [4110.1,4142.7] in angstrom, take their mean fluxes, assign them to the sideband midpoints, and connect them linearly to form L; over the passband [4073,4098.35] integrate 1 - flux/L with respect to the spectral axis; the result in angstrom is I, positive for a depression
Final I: -4.4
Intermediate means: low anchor 8.94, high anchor 20.4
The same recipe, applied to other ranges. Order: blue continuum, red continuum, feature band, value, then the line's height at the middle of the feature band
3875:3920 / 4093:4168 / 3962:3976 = 7.6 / 13.1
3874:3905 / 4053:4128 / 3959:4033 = -2.6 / 14.7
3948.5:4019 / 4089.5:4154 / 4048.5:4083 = -0.9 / 17.7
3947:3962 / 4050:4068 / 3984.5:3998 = -3.3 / 14.1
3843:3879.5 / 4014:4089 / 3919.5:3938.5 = 8.3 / 10.8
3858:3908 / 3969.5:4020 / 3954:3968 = 4.9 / 14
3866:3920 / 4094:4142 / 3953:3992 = 4.8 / 13.2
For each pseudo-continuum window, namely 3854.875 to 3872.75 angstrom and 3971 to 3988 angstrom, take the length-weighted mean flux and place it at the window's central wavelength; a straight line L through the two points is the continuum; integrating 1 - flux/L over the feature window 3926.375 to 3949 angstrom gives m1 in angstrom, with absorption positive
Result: 9.7 angstrom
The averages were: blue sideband 6.02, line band 6.36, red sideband 13.8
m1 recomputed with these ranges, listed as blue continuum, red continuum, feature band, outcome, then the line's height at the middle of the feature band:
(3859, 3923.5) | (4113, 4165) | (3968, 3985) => 2.4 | 12.8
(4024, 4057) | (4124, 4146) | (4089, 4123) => -3.1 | 18.7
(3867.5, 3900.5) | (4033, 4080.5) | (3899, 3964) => 6.7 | 10.7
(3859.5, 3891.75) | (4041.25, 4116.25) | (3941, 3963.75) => 1.5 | 11.5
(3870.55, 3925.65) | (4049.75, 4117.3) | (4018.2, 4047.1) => -1.5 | 16.7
